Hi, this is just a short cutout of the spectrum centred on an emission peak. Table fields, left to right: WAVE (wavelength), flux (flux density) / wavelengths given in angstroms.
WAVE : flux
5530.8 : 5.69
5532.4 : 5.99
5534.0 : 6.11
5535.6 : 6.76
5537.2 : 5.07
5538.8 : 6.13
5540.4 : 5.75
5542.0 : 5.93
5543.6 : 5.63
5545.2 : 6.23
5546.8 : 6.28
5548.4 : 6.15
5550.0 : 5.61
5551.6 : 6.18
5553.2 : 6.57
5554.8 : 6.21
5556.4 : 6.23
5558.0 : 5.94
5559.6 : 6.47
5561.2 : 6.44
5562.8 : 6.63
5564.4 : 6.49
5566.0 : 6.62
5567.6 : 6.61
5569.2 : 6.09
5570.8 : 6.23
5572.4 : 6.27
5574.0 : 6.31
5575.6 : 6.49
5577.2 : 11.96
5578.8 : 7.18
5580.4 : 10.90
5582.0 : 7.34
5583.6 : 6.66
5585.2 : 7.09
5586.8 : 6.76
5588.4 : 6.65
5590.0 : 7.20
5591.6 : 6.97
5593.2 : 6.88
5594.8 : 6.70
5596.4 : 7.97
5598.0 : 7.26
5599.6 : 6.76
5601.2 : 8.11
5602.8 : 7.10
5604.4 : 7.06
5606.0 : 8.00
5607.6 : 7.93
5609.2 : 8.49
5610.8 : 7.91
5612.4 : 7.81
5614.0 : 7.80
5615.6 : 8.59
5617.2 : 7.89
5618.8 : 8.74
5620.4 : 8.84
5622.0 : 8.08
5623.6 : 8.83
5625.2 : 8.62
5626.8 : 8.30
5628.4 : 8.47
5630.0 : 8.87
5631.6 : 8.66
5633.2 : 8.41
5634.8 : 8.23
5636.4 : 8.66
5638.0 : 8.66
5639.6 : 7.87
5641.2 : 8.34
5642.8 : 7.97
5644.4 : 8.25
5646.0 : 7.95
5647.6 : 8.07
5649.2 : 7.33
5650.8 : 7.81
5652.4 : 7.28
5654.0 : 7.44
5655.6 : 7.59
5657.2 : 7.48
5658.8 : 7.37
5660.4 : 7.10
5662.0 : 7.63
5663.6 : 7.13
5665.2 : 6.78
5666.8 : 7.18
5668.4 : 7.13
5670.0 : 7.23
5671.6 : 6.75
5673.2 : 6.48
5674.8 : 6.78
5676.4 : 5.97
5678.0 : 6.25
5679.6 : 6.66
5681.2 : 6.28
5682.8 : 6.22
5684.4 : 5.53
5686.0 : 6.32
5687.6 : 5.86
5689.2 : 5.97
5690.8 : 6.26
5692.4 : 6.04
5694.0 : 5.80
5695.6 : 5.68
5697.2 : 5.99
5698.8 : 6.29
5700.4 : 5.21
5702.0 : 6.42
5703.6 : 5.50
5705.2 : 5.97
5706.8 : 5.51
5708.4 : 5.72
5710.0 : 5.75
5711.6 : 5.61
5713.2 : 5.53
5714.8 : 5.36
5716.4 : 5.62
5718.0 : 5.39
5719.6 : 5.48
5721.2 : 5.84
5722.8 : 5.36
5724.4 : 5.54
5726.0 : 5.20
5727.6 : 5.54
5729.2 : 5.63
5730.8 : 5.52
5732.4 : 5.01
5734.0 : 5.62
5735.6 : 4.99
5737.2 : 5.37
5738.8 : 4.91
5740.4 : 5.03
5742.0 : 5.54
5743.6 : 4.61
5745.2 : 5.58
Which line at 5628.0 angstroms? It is Mg II 2798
